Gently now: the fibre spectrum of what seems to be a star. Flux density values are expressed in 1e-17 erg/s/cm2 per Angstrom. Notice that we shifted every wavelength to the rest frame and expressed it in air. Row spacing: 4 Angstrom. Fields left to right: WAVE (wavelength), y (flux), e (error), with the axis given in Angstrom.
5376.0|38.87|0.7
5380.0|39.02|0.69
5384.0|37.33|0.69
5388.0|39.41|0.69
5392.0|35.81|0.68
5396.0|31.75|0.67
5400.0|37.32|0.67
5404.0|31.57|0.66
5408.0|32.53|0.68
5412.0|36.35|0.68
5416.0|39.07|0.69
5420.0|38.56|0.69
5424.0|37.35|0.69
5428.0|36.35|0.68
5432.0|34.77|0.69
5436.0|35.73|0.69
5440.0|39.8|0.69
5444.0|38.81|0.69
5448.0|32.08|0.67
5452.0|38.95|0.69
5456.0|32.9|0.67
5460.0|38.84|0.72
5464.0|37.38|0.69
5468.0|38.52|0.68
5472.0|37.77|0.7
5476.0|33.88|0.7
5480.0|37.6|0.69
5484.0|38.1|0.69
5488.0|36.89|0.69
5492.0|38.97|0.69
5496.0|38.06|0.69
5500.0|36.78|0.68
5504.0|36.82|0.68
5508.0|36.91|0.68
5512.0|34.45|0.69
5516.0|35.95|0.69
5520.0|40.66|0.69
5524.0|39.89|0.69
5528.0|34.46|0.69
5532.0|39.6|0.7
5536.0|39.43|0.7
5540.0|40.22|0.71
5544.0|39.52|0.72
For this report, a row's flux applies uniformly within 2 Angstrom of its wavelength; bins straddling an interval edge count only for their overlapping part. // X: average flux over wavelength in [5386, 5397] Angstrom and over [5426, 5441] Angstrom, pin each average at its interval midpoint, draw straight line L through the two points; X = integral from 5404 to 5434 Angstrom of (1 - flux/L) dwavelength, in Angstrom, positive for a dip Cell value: 0.2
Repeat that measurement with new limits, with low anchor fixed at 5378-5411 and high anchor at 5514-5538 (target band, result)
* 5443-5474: 0.1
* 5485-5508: 0.1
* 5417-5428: -0.5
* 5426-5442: -0.1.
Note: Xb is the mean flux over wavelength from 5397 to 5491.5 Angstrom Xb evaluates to 36.6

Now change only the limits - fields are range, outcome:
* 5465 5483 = 37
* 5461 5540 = 37.6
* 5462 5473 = 37.9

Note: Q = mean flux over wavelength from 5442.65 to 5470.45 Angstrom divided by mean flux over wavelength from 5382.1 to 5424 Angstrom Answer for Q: 1.02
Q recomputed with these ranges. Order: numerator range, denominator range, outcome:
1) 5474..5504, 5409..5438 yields 1.01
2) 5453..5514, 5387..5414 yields 1.06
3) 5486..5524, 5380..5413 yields 1.06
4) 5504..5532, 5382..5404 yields 1.04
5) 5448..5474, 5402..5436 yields 1.03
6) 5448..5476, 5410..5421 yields 0.97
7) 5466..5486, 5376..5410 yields 1.04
